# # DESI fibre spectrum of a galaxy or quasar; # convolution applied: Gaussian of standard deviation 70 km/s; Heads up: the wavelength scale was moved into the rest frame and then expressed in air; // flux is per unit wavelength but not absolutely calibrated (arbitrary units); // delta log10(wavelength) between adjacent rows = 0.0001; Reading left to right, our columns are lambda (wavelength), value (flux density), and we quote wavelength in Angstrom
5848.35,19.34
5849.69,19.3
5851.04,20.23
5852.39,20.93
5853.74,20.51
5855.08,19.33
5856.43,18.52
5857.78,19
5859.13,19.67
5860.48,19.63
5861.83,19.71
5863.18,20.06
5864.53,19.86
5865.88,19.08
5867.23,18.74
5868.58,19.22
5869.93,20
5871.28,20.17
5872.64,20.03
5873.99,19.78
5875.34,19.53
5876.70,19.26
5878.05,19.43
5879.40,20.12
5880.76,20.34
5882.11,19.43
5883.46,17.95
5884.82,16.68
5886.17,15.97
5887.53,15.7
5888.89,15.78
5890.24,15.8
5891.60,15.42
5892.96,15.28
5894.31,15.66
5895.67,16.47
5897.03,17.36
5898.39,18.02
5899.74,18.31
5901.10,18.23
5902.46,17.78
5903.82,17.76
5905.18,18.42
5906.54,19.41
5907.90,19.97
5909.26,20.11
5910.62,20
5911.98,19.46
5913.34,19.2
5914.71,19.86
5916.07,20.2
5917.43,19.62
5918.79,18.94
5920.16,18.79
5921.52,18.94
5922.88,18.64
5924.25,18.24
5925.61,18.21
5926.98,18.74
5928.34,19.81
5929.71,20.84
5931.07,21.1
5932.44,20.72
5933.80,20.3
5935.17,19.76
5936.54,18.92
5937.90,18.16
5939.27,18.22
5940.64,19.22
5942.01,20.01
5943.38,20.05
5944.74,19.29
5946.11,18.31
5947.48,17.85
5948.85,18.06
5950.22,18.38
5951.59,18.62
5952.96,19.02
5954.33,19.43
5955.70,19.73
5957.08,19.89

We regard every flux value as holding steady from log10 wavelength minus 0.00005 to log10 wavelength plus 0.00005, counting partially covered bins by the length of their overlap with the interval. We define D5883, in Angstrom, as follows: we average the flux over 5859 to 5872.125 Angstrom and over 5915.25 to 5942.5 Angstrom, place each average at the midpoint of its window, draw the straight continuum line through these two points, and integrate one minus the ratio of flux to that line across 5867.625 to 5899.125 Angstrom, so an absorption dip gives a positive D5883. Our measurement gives 2.5 Angstrom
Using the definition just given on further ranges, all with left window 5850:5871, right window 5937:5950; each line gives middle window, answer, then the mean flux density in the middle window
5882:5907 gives 2.9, 17.1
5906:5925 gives -0.3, 19.4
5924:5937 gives -0.6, 19.7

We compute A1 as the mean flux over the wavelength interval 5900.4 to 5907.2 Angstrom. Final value 18.3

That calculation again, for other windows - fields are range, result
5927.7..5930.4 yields 20.3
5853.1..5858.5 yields 19.3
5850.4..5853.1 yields 20.5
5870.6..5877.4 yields 19.7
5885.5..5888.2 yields 15.8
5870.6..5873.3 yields 20.1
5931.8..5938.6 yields 19.6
